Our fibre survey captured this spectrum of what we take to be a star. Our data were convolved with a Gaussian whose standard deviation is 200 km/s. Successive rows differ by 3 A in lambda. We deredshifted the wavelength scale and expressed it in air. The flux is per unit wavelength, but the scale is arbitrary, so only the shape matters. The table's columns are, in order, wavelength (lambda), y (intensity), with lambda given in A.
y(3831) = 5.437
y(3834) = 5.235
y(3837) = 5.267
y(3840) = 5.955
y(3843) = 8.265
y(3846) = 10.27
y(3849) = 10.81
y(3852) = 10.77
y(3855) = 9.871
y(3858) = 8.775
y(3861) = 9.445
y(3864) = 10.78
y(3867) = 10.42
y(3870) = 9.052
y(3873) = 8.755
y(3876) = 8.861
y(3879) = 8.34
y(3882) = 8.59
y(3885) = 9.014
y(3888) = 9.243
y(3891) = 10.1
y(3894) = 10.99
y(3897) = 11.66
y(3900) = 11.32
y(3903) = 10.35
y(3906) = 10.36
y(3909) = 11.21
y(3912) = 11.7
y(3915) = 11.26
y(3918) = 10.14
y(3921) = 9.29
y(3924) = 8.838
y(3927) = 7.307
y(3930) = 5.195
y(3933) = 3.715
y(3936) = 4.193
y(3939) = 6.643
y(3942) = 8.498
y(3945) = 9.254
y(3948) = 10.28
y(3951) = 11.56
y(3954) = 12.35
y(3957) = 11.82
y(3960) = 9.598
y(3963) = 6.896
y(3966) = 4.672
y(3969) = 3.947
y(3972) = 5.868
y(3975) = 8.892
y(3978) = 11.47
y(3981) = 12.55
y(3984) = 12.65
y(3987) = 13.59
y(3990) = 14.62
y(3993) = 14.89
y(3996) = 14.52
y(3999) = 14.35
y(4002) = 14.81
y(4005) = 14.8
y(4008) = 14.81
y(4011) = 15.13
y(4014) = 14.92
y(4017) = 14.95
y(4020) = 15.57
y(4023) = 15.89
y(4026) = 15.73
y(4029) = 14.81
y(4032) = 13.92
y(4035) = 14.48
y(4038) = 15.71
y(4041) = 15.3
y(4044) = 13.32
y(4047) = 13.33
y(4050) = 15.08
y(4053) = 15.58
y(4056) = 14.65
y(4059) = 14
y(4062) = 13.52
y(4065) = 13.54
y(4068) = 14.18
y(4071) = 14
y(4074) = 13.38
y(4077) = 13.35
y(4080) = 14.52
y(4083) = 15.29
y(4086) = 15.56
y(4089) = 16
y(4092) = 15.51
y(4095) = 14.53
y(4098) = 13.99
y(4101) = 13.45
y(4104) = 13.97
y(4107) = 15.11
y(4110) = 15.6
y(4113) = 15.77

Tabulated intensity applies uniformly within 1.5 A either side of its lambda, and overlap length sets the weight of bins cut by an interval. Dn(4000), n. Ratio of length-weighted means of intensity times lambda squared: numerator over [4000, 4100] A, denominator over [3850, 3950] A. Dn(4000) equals 1.7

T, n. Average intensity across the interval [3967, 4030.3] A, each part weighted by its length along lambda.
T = 13.2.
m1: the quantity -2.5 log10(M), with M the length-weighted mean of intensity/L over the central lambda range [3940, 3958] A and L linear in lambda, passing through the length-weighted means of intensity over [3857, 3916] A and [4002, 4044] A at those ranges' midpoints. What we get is 0.18 mag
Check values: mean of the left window 10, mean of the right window 15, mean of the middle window 10.5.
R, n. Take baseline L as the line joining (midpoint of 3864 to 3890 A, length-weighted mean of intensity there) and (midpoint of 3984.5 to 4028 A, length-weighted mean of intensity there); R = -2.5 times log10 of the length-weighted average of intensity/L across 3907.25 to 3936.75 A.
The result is 0.29 mag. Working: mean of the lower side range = 9.16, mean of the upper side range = 14.8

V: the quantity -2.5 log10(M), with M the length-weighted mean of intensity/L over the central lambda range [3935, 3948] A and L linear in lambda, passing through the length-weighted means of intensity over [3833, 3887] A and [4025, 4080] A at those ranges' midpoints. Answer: 0.42 mag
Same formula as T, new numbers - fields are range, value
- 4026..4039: 14.8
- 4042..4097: 14.4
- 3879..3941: 9.03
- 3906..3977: 8.46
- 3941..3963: 10.3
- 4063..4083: 13.9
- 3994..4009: 14.7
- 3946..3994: 10.3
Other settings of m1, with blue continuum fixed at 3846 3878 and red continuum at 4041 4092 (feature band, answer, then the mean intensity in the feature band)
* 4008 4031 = -0.14 mag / 15.2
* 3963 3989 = 0.33 mag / 9.18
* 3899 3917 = -0.02 mag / 11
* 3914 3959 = 0.30 mag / 8.67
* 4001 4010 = -0.14 mag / 14.8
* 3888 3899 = -0.02 mag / 10.7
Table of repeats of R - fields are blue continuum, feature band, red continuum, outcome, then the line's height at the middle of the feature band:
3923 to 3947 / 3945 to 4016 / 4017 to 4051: -0.12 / 10.5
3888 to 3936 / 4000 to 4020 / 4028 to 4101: -0.18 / 12.6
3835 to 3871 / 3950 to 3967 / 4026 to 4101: 0.22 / 11.8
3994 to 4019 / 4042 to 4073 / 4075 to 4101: 0.05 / 14.8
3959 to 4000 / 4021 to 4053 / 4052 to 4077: -0.15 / 12.9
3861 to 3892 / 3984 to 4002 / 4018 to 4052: -0.07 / 13.4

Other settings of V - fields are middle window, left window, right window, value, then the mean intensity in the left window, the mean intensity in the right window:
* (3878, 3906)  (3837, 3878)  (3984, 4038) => 0.051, 9.22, 14.8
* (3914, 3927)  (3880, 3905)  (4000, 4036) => 0.174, 10.1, 15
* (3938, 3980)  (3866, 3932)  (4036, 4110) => 0.270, 9.59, 14.5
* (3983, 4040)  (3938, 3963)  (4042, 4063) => -0.183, 9.88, 14.3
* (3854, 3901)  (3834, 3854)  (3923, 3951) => -0.213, 8.34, 7.31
